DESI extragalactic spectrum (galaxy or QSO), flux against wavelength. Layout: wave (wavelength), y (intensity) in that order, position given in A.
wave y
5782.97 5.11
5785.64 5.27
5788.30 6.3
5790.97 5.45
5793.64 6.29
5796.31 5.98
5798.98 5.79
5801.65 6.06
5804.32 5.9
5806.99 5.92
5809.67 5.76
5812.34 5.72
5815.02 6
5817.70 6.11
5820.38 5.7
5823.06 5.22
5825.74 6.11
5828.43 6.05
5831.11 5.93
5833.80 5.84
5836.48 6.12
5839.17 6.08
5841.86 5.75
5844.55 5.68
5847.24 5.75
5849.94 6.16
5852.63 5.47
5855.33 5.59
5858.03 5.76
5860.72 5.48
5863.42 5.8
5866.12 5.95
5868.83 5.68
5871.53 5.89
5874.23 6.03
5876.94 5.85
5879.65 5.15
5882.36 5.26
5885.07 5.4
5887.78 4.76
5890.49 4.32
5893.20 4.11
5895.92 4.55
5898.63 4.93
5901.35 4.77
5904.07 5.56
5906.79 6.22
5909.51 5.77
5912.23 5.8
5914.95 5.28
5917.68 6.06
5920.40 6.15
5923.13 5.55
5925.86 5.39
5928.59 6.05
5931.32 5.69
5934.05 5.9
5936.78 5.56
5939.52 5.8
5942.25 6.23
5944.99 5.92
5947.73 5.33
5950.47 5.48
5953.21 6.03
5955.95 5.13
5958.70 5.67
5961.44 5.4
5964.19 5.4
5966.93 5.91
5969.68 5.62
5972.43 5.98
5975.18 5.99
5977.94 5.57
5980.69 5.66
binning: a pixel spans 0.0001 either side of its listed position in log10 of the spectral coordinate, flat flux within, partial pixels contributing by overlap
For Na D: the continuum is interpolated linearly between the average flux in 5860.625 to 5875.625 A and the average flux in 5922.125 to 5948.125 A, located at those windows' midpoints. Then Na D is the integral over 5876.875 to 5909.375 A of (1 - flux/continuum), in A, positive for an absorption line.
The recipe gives 4.1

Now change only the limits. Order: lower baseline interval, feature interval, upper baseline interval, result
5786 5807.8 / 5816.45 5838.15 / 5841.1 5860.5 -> -0.27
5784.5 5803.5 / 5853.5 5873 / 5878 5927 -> -0.82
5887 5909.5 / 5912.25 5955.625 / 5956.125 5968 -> -3.82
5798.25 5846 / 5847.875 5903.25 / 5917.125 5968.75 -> 4.33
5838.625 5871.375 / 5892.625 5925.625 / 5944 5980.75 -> 1.59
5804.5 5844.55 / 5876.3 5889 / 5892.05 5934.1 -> 0.81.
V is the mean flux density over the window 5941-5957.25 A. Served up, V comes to 5.68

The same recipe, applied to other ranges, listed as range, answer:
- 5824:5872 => 5.83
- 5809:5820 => 5.89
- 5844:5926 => 5.49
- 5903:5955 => 5.77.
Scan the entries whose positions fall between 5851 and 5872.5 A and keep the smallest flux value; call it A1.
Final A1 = 5.47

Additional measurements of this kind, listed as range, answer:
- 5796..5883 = 5.15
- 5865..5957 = 4.11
